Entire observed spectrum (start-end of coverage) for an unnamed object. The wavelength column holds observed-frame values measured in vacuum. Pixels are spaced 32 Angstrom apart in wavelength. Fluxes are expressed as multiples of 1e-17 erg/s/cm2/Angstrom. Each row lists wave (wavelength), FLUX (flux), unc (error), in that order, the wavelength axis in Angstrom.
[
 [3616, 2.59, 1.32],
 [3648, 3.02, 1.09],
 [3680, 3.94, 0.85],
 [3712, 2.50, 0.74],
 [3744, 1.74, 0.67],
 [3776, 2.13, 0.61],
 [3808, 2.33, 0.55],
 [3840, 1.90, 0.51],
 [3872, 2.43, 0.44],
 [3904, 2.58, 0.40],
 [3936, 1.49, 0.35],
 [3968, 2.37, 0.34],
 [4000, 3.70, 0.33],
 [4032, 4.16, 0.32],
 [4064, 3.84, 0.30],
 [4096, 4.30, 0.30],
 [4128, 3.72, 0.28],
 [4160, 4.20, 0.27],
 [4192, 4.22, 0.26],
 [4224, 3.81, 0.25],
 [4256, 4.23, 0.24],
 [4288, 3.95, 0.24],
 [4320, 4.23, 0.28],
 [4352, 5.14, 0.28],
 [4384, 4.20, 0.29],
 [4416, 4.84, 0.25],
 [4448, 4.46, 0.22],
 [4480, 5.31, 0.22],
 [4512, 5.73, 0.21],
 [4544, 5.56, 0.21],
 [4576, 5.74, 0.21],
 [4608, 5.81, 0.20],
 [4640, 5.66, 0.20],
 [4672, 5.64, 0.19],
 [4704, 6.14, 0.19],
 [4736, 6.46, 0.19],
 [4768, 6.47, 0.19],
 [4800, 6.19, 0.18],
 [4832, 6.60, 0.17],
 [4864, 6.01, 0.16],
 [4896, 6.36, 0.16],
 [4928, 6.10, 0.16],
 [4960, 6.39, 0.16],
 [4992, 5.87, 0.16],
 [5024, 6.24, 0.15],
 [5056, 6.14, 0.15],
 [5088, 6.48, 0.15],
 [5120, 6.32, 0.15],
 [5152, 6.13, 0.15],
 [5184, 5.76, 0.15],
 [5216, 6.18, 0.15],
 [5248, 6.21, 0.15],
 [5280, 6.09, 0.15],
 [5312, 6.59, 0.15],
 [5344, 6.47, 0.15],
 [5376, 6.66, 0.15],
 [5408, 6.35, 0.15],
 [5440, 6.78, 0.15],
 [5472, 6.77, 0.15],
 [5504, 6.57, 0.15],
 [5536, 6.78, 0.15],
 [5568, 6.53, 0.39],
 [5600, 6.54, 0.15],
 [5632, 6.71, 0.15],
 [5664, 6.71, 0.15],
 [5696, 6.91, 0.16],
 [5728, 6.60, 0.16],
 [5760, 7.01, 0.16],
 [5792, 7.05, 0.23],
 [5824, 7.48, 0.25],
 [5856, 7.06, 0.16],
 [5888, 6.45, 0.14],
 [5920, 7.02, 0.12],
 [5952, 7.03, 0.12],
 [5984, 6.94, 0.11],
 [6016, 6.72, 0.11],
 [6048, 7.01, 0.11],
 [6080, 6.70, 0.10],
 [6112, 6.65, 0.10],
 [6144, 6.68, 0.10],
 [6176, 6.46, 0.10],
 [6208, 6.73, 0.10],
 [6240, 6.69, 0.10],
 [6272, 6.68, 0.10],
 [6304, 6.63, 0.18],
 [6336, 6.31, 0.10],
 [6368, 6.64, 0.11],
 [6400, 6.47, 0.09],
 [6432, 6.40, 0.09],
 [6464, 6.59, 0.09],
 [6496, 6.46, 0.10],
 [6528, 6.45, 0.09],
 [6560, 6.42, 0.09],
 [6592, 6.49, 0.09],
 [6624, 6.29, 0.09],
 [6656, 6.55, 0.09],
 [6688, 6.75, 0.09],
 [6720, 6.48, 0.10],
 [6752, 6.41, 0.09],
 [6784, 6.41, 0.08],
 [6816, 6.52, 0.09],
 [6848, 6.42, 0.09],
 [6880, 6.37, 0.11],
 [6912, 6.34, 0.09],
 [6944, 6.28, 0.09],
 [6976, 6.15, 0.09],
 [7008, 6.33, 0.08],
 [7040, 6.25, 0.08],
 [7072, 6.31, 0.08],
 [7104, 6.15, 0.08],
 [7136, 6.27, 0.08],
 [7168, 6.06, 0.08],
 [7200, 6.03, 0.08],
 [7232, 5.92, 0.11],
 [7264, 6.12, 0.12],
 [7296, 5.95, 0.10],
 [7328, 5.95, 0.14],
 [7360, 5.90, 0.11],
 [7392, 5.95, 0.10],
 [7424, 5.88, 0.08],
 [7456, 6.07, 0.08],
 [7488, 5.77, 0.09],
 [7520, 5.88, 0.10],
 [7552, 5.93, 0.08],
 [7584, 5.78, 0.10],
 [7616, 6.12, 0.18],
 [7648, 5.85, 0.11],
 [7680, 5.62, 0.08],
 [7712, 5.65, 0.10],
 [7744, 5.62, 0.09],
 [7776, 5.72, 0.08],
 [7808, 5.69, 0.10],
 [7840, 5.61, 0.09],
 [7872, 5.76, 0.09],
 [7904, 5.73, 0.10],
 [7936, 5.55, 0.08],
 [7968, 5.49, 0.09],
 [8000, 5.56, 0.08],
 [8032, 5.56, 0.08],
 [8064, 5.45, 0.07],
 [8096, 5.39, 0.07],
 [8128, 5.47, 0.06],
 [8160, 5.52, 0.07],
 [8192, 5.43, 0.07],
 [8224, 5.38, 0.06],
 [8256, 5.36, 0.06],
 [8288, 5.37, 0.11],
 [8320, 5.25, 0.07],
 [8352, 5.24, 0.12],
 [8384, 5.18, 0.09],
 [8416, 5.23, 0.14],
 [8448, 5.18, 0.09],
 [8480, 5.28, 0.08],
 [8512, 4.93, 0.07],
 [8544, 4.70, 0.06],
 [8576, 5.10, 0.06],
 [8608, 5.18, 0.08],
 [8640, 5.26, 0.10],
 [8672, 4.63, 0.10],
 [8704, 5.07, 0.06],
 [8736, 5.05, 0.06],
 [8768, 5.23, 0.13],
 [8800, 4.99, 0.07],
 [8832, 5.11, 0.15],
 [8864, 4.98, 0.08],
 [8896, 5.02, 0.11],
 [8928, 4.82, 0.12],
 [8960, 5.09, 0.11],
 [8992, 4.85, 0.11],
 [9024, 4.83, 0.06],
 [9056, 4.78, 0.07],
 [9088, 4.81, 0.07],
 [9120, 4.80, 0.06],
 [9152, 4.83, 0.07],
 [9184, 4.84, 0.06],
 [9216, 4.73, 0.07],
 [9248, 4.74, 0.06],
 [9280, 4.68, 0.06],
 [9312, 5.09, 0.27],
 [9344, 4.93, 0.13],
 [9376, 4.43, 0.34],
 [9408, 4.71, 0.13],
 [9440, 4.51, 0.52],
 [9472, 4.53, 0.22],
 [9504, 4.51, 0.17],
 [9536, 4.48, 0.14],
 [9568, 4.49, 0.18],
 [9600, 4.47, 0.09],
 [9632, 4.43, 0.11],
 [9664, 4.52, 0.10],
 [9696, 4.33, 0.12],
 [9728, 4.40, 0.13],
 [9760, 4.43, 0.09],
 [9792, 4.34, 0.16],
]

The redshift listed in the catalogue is 0.00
